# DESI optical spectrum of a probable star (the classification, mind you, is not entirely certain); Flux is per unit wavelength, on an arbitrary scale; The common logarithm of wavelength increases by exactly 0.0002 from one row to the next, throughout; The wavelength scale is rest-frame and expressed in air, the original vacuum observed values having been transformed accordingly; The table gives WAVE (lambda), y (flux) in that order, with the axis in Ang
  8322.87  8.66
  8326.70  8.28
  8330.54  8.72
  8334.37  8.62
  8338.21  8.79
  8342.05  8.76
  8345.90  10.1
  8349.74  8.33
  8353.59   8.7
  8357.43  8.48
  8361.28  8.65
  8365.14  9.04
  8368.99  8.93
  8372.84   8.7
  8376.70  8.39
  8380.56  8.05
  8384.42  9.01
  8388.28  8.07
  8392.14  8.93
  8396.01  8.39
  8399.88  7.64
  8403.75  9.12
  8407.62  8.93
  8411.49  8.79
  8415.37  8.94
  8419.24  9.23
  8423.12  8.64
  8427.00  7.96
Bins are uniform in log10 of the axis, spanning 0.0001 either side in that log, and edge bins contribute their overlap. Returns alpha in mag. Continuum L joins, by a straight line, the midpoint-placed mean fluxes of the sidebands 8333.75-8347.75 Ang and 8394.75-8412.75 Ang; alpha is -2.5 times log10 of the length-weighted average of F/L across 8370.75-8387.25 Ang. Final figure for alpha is 0.033 mag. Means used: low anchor 9.1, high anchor 8.57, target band 8.52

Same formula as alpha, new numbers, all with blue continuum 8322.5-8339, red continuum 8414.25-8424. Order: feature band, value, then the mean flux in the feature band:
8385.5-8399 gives 0.05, 8.43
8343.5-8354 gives -0.05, 9.07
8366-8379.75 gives 0.02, 8.65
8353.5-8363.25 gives 0.02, 8.59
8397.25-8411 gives 0.04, 8.58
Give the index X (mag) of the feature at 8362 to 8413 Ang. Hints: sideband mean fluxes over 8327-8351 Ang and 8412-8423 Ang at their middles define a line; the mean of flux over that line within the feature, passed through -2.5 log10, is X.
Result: 0.04 mag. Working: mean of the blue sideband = 8.86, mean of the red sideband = 8.97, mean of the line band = 8.61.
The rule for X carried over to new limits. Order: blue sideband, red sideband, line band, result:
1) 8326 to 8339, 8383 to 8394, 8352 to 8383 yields 0.00 mag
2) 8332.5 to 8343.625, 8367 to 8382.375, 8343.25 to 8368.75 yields -0.03 mag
